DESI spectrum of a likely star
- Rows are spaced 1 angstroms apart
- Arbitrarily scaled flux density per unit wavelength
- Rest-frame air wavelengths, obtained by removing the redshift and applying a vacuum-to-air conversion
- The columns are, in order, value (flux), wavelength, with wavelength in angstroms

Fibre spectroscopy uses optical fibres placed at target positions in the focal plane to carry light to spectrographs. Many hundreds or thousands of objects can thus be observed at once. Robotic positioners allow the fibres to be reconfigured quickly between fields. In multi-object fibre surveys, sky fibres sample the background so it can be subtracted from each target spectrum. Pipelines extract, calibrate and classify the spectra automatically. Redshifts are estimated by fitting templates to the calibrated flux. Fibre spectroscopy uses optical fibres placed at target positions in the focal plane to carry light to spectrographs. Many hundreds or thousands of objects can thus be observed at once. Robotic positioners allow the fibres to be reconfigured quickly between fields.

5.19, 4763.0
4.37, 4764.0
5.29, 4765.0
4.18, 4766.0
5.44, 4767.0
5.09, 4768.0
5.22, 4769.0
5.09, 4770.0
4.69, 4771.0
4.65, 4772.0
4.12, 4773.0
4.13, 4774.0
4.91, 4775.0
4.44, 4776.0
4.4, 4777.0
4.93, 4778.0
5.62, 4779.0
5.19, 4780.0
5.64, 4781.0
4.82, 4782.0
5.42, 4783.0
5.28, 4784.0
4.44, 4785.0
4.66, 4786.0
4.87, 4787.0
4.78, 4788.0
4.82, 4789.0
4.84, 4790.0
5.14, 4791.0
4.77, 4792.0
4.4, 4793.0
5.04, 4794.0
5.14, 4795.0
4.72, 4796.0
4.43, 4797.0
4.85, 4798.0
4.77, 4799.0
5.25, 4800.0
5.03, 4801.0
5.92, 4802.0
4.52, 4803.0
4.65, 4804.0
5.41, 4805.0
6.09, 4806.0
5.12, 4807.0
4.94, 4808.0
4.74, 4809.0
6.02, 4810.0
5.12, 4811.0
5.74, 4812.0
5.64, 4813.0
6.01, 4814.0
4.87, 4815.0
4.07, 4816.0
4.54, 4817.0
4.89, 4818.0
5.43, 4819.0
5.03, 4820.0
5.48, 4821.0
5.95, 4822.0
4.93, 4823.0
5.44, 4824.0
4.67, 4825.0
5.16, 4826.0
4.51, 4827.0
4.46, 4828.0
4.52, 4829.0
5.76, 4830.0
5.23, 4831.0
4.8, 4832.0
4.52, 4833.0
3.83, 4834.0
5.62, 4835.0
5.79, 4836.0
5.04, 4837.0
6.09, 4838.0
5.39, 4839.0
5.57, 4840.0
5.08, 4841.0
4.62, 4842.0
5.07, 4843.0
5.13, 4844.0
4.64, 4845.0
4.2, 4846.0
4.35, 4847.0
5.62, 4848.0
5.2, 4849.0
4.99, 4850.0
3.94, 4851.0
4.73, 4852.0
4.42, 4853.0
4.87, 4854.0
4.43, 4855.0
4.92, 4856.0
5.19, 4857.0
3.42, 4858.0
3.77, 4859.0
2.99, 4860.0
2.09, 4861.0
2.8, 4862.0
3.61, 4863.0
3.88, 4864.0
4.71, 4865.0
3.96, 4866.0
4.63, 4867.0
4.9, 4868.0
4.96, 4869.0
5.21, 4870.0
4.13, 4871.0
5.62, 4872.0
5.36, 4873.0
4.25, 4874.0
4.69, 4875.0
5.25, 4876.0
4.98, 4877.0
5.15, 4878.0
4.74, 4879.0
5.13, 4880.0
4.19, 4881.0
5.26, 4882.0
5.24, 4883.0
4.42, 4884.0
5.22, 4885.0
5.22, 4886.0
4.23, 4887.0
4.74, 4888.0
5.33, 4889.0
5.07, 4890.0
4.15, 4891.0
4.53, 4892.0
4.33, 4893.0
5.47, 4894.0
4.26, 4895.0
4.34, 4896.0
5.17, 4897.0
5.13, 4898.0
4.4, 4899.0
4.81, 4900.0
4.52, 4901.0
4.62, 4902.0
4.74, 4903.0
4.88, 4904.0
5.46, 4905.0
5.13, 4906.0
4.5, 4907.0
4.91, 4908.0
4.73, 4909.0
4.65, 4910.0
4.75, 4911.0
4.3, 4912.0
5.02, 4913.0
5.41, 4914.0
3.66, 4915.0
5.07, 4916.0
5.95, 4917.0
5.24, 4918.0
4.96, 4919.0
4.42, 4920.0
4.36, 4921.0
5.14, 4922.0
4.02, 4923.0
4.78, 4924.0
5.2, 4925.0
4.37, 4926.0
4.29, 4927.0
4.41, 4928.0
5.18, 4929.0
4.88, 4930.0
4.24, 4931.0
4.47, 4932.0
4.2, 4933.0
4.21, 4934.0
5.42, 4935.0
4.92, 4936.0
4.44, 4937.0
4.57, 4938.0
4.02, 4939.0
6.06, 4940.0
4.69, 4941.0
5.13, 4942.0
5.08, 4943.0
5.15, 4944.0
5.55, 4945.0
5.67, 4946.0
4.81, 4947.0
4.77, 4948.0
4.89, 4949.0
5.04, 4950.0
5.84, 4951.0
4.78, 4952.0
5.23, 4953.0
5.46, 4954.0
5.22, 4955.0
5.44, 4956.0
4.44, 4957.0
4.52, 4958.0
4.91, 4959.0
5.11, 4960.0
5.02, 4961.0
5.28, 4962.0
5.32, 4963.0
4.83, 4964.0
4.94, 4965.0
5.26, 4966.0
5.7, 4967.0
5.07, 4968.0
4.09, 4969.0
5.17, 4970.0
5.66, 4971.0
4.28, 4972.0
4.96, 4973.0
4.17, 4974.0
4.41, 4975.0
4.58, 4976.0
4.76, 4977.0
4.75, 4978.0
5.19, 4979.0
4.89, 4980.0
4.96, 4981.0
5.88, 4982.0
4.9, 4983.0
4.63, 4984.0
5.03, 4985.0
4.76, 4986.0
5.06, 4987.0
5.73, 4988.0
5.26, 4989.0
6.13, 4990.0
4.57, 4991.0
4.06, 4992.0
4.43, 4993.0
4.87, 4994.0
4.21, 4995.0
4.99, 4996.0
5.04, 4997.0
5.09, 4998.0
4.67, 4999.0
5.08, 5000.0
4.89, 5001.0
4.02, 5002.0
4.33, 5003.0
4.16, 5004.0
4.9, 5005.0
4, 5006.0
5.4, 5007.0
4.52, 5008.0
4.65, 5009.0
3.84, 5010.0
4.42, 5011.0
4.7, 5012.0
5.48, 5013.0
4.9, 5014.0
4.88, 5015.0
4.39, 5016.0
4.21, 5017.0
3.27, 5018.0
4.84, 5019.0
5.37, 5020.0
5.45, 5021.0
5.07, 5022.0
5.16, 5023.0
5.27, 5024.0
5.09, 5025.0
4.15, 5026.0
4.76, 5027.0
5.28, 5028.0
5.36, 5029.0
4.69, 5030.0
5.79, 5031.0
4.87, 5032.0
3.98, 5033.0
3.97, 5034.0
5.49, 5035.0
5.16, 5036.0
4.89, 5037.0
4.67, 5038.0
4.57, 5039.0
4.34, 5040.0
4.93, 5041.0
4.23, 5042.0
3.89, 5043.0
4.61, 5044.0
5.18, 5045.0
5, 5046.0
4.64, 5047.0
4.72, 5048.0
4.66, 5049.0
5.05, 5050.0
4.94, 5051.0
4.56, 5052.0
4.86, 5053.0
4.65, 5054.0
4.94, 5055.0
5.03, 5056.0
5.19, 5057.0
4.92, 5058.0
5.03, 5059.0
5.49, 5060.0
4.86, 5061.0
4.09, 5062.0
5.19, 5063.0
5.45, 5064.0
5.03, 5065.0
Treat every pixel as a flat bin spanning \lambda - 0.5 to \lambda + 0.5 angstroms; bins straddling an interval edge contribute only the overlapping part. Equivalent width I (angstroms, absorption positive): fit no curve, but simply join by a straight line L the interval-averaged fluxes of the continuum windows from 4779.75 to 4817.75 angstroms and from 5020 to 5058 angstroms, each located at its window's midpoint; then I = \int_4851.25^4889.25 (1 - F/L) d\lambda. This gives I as 3.43 angstroms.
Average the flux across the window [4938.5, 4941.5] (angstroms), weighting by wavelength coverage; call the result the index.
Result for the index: 4.92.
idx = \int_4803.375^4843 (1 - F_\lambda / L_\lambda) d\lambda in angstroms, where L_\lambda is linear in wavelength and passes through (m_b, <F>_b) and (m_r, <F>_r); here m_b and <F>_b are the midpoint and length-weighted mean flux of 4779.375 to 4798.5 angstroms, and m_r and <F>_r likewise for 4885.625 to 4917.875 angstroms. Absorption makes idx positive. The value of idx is -2.2 angstroms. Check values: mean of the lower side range 4.91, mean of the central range 5.14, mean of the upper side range 4.8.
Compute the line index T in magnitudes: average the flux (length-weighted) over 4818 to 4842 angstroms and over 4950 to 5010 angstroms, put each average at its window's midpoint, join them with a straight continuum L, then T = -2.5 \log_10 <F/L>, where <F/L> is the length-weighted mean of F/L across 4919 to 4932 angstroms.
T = 0.08 mag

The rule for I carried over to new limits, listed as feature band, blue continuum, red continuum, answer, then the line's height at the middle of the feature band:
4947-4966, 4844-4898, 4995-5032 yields -1.43 angstroms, 4.7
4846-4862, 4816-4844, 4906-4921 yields 2.32 angstroms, 5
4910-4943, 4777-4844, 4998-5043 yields 0.90 angstroms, 4.88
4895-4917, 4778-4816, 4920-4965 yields 0.68 angstroms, 4.94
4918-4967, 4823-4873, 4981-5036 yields -1.52 angstroms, 4.76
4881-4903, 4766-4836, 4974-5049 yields 0.60 angstroms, 4.9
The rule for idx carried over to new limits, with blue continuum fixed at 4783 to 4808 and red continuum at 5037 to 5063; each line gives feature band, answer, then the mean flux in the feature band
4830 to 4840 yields -0.5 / 5.2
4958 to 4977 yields -0.3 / 4.92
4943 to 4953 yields -0.7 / 5.17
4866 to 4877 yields 0.1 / 4.86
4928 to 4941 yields 0.4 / 4.7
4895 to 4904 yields 0.3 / 4.7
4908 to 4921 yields 0.1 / 4.83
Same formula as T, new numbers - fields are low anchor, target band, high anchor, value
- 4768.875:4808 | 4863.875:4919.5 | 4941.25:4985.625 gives 0.04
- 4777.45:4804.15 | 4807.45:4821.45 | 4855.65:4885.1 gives -0.08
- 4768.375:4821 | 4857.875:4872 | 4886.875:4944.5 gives 0.21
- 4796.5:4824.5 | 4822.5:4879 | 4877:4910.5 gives 0.07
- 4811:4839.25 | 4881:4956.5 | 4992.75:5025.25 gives 0.01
